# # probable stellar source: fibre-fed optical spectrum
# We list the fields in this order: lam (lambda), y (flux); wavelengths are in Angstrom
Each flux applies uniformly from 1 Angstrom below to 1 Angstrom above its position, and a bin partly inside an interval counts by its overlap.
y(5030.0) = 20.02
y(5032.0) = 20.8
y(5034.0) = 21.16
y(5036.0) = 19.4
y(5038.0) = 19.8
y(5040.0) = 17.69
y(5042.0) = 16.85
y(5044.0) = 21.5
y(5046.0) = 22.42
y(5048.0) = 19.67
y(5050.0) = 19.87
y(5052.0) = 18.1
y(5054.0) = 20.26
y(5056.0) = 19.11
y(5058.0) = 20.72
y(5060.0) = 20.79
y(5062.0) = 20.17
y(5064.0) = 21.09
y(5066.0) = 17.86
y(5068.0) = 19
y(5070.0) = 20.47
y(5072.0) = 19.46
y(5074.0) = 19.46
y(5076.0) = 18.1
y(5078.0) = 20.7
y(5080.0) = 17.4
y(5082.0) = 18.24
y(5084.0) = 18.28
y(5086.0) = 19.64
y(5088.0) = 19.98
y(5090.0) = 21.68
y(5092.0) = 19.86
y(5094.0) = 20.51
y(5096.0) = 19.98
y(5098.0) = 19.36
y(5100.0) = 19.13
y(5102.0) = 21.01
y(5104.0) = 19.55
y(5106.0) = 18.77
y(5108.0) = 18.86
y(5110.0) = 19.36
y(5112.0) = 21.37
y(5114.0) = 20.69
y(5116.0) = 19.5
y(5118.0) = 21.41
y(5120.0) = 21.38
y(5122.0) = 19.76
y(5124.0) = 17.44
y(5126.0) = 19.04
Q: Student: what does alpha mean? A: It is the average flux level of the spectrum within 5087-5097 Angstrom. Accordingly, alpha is 20.4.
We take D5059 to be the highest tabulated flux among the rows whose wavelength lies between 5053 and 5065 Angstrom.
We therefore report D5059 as 21.09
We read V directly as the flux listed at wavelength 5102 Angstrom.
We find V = 21.01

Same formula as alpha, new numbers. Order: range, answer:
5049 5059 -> 19.6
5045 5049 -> 21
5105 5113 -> 19.6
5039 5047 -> 19.6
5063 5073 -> 19.6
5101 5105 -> 20.3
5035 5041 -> 19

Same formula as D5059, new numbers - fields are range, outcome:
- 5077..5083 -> 20.7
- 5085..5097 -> 21.68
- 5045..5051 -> 22.42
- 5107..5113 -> 21.37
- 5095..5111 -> 21.01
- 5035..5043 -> 19.8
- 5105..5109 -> 18.86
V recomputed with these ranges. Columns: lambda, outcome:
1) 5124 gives 17.44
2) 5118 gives 21.41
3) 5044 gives 21.5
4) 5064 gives 21.09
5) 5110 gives 19.36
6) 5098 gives 19.36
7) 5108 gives 18.86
